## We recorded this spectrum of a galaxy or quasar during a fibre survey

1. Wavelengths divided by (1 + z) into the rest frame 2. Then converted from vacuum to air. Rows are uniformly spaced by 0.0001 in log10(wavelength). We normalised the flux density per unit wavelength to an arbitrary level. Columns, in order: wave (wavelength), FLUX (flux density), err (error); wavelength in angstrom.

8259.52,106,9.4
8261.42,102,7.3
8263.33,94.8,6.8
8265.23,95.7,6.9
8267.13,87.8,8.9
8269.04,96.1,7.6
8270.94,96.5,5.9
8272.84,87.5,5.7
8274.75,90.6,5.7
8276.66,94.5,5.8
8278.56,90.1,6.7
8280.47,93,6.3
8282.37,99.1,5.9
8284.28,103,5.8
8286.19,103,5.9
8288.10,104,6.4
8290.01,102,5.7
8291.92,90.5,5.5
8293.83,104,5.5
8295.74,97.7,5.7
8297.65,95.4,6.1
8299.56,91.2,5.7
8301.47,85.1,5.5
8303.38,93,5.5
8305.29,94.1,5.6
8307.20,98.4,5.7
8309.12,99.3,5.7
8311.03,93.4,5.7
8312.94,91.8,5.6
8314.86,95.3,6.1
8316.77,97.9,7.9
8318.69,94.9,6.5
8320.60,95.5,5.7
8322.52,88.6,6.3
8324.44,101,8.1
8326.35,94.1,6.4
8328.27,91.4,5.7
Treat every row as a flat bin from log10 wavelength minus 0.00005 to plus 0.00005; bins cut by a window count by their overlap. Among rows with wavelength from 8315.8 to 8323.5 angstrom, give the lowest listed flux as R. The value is 88.6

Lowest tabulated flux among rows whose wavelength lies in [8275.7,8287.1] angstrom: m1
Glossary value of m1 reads 90.1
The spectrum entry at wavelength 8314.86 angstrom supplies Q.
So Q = 95.3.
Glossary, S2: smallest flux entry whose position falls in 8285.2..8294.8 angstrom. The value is 90.5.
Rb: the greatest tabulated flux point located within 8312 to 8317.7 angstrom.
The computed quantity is 97.9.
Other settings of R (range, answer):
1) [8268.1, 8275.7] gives 87.5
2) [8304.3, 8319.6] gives 91.8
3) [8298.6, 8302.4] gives 85.1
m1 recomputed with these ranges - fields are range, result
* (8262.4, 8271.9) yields 87.8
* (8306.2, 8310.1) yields 98.4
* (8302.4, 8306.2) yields 93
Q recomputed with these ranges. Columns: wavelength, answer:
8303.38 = 93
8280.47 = 93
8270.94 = 96.5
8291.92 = 90.5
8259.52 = 106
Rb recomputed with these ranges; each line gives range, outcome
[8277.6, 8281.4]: 93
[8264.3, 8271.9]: 96.5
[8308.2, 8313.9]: 99.3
